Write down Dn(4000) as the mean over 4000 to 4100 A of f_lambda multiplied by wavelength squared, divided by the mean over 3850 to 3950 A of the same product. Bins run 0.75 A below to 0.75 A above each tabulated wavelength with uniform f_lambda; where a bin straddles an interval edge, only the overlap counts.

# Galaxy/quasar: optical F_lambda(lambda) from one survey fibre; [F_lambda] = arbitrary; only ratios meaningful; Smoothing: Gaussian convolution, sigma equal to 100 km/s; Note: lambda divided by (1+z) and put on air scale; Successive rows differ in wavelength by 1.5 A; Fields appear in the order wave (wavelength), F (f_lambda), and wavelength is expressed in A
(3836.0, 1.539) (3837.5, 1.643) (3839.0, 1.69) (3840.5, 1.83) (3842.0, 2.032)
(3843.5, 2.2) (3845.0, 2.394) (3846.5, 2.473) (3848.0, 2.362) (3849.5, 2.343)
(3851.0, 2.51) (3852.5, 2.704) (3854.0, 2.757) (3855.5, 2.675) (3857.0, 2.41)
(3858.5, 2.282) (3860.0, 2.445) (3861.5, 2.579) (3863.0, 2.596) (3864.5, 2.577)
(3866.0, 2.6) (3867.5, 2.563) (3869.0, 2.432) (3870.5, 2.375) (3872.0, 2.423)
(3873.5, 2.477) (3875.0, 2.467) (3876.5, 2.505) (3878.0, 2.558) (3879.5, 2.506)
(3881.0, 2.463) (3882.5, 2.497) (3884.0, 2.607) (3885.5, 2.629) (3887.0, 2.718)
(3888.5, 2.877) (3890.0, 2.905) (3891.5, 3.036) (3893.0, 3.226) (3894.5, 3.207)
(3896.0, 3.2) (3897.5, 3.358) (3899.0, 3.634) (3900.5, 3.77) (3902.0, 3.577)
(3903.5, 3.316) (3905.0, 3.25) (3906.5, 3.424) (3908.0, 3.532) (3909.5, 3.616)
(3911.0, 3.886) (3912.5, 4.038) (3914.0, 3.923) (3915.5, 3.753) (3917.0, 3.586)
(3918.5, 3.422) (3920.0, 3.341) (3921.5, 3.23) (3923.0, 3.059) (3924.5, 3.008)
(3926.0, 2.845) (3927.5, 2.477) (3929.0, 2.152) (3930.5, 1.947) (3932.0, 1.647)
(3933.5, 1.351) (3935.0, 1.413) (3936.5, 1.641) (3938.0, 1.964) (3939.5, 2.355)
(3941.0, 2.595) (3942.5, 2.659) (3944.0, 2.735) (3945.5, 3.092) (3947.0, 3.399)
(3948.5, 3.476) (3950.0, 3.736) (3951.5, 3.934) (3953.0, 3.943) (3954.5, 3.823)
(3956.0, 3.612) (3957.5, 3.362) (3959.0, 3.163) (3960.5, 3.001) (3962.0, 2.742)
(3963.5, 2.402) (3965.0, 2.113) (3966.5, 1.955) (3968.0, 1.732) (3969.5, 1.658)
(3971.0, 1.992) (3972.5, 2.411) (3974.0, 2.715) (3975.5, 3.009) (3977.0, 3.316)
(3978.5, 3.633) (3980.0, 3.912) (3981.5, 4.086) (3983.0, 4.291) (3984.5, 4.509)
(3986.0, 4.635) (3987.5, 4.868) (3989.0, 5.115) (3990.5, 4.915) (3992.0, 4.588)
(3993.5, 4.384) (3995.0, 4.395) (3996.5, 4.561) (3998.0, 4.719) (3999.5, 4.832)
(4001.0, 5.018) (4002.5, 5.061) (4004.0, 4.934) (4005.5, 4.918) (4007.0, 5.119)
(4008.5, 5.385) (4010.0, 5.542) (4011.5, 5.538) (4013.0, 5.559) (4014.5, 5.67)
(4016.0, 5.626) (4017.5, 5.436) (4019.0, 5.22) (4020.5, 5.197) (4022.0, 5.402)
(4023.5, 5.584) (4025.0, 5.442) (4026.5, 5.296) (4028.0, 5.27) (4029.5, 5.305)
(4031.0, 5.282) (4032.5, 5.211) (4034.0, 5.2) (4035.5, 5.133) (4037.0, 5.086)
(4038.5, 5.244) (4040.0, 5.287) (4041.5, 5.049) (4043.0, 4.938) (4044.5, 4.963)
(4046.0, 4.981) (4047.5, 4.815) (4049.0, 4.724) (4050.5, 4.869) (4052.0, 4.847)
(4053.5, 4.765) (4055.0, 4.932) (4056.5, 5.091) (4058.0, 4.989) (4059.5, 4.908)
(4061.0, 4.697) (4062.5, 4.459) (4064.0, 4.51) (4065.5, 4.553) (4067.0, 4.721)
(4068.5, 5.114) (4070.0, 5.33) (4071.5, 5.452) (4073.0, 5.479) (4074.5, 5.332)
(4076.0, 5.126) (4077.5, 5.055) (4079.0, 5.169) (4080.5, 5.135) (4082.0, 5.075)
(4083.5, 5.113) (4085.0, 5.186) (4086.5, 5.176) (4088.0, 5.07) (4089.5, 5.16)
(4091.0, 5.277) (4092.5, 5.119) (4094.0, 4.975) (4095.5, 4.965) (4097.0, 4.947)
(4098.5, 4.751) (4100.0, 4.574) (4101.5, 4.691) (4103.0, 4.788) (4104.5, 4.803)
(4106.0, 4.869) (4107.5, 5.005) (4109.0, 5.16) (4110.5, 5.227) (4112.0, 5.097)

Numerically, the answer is 1.9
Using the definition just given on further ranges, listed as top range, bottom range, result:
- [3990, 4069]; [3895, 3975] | 1.80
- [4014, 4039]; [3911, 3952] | 1.96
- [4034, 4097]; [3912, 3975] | 1.91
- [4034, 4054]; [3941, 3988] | 1.62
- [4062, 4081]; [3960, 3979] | 2.13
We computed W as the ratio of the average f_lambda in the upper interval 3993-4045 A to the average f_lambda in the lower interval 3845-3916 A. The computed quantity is 1.8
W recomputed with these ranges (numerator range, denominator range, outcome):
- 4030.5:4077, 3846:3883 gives 2.00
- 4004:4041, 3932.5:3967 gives 1.90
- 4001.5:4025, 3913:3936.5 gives 1.96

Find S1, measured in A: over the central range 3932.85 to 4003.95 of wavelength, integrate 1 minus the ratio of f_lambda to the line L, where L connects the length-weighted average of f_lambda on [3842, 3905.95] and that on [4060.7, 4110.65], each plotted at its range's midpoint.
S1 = 7.17 A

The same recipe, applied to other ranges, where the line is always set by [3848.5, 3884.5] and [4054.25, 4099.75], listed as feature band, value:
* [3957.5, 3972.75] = 5.4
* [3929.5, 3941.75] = 5.4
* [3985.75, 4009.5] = -4.5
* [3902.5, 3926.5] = -3.0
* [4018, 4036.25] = -3.6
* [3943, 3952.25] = 0.3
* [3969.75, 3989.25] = 1.2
